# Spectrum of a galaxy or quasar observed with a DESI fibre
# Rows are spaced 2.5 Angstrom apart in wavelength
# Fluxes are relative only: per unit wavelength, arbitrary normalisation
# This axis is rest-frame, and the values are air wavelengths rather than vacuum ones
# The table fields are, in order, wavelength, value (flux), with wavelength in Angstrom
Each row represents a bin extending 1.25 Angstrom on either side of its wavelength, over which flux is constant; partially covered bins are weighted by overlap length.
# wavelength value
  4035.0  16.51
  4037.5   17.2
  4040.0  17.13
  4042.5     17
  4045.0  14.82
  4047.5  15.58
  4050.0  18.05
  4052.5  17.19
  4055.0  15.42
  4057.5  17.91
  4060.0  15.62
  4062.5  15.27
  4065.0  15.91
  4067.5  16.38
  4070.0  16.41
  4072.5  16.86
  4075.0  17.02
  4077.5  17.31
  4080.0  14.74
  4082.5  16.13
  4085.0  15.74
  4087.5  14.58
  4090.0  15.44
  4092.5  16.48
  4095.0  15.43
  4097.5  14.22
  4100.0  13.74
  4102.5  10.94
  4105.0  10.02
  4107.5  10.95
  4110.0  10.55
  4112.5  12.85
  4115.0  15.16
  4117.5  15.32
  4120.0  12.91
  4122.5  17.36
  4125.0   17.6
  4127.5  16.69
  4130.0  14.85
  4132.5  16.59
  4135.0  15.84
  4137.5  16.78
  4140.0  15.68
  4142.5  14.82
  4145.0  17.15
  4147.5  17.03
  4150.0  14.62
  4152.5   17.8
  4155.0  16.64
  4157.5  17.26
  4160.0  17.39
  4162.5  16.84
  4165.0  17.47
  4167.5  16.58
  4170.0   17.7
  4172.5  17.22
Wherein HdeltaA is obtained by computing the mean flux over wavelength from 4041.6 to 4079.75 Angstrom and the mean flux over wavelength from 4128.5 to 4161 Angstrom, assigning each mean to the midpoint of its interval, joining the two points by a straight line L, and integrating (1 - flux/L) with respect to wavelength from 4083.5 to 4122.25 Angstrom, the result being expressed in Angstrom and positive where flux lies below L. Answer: 6.2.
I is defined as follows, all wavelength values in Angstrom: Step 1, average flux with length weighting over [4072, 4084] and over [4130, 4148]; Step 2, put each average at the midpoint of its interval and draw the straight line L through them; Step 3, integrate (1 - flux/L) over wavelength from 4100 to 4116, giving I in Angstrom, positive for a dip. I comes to 4.3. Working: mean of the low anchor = 16.4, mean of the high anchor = 16.1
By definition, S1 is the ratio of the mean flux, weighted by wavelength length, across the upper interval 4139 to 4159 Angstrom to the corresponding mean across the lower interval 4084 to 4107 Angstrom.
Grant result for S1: 1.2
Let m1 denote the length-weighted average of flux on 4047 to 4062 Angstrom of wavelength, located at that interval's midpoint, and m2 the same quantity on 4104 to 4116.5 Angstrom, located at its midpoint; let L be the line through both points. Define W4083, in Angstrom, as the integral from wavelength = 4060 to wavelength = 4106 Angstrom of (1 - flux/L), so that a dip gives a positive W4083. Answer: -2.9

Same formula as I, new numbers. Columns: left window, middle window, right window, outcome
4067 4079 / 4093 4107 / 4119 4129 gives 3.0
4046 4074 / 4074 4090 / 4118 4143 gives 0.4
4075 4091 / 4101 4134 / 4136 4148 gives 4.2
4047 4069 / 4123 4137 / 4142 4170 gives 0.2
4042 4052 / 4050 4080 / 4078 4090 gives -1.0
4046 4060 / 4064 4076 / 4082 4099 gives -0.3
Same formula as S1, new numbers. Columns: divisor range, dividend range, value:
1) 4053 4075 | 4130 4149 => 0.99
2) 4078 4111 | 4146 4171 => 1.22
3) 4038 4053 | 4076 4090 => 0.94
